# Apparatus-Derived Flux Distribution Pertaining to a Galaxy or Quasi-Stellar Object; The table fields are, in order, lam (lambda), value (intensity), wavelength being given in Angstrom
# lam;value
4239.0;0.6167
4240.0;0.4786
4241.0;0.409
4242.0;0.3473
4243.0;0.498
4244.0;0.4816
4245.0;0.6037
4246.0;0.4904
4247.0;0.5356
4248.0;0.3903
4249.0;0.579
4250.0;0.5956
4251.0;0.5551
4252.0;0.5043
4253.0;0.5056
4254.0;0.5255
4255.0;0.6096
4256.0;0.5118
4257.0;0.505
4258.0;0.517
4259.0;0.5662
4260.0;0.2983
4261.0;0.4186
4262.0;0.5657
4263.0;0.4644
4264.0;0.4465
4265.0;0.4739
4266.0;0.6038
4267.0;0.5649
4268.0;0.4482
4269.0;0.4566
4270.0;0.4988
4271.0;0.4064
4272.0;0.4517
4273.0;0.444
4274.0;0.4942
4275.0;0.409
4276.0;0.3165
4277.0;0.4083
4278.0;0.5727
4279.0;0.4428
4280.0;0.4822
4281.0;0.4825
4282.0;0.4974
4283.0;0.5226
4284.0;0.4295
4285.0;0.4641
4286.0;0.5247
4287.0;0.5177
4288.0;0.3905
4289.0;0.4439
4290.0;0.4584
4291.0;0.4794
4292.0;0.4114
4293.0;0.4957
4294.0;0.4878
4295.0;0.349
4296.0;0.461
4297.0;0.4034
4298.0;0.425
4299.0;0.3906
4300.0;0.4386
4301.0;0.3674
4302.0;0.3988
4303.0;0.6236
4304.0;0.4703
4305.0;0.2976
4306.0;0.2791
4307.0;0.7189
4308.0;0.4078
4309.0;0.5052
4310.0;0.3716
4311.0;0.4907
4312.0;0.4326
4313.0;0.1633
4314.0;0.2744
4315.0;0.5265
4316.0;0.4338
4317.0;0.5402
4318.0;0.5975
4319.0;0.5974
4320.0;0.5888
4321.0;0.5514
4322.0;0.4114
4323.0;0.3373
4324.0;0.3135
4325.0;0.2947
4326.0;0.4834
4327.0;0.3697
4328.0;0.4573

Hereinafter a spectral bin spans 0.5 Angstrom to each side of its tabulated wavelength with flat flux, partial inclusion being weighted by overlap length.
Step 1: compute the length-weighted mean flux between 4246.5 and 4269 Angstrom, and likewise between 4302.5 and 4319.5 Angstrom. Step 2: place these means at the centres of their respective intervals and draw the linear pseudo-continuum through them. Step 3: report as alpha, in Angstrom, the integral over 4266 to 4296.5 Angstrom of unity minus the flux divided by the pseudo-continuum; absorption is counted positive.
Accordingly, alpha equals 1.34 Angstrom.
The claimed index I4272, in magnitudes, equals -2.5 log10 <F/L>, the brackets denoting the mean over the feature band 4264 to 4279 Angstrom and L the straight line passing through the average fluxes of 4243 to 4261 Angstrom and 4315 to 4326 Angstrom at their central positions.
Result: 0.08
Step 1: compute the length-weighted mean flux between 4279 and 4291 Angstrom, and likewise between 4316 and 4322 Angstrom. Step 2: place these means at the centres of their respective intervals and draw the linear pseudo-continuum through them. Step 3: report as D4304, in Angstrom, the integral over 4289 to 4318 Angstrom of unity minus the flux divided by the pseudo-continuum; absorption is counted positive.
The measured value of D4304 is 4.4 Angstrom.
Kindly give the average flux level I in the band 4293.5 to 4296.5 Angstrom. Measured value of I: 0.433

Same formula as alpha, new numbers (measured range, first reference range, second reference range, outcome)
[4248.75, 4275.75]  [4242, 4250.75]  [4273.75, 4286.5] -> -0.2 Angstrom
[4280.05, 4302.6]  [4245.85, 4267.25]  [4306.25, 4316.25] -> 0.5 Angstrom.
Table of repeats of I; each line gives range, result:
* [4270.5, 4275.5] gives 0.441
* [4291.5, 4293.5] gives 0.454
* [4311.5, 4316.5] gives 0.366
